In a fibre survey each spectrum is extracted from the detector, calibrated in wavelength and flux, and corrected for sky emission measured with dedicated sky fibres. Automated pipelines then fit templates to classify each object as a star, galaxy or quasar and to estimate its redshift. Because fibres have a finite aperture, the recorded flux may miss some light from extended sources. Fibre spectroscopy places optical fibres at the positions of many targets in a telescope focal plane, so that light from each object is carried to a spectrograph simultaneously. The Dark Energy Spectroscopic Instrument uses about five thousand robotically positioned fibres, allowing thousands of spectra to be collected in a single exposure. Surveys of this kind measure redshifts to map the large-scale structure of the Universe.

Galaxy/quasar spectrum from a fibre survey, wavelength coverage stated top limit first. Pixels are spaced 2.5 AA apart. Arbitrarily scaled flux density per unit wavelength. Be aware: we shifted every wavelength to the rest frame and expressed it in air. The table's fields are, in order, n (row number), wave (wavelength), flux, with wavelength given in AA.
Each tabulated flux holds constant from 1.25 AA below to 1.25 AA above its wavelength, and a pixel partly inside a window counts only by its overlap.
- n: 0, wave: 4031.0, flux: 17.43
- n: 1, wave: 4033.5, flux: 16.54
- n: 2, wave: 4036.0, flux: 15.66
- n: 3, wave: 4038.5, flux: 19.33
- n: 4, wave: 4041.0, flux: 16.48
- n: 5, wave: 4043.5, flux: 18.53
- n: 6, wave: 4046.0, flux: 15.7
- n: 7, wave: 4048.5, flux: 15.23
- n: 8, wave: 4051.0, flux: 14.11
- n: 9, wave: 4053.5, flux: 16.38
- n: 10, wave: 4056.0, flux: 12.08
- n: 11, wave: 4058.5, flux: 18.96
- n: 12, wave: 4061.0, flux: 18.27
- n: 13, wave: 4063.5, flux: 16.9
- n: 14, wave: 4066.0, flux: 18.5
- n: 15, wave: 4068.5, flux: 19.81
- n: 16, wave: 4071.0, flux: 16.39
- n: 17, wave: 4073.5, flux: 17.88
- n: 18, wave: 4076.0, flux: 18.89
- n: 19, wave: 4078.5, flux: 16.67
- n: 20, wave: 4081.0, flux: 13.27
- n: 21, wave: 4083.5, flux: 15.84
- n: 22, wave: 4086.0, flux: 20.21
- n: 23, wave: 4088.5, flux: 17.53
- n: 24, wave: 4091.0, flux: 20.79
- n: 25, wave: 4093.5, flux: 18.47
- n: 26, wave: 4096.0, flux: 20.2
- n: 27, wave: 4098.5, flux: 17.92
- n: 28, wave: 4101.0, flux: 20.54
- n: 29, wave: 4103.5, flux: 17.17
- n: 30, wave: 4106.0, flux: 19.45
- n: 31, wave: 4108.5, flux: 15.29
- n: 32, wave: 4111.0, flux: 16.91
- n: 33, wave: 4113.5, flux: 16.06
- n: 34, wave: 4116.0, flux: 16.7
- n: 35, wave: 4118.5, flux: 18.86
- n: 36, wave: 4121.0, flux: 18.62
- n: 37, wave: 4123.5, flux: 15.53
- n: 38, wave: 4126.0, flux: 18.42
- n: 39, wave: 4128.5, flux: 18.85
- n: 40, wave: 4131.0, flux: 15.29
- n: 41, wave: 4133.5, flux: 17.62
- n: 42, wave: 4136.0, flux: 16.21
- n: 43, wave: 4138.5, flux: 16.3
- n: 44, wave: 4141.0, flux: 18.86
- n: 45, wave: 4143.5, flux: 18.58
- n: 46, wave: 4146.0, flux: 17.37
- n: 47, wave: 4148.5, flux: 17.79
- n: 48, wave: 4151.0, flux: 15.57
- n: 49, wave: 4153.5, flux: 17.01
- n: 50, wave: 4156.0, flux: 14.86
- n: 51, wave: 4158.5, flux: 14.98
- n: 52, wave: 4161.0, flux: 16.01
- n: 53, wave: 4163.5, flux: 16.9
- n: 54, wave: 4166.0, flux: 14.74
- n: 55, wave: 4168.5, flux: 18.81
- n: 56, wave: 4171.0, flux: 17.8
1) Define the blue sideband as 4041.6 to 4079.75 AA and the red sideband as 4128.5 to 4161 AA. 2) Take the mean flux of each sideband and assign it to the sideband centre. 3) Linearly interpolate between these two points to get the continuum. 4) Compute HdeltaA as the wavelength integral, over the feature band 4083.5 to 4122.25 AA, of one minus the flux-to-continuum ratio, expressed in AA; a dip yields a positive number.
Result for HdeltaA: -3.2 AA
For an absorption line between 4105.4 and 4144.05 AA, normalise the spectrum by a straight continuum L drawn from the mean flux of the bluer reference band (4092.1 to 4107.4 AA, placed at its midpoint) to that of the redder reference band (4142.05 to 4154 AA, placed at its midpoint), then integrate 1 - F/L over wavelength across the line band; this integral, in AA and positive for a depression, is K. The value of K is 1.7 AA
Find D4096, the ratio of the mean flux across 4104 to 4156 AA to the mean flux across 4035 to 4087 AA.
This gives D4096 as 1.02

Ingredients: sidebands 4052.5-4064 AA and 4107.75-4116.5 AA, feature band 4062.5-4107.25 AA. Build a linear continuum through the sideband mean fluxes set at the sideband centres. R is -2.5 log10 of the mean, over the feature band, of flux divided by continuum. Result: -0.11 mag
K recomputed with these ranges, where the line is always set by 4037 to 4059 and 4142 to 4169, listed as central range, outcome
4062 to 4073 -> -1.10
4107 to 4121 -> -0.47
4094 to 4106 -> -1.90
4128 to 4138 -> -0.19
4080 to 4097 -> -1.81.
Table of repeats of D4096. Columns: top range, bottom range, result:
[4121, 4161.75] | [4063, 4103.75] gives 0.93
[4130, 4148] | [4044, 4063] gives 1.08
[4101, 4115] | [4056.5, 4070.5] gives 0.96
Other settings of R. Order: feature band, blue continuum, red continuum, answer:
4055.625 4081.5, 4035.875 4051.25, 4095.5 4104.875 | 0.02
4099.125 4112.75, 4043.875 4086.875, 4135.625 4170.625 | -0.07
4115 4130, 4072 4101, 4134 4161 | -0.03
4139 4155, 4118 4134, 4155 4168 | -0.06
